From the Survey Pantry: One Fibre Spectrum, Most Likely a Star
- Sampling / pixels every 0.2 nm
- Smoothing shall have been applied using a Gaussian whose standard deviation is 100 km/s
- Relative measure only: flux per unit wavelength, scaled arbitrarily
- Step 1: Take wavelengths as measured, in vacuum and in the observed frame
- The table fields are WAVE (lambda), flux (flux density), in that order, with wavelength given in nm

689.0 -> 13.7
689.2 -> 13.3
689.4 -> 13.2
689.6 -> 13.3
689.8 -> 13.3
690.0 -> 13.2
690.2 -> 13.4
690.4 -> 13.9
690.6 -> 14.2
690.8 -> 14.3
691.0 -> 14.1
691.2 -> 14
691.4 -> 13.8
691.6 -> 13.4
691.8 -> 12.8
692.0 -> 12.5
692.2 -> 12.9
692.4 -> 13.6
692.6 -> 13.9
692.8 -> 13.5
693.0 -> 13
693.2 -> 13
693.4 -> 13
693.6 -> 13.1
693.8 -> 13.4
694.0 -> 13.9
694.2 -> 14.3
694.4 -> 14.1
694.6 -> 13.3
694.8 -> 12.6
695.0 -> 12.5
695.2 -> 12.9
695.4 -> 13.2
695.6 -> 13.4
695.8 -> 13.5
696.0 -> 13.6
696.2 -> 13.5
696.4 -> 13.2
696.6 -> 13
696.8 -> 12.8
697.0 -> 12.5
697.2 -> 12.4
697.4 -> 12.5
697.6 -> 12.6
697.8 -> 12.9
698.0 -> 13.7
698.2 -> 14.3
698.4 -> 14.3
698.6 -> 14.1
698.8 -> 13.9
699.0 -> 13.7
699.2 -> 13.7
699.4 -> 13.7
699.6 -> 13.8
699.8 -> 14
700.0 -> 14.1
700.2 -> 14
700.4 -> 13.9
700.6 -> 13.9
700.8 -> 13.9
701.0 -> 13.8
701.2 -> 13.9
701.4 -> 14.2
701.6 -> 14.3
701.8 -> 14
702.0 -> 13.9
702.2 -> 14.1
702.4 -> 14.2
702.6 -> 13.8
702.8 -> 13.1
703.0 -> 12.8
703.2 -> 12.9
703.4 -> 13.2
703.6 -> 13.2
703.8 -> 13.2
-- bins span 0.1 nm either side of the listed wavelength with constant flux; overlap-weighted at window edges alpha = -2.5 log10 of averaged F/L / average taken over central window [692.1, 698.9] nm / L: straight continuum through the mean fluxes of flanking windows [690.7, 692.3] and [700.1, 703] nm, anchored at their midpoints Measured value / 0.03 mag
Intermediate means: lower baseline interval 13.5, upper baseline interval 13.9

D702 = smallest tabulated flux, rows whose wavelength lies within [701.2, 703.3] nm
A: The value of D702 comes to 12.8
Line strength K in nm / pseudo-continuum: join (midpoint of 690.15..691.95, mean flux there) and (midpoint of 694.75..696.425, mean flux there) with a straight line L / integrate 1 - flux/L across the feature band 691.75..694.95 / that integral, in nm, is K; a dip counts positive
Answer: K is 0.04 nm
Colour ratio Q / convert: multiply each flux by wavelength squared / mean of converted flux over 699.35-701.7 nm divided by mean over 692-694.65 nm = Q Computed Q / 1.06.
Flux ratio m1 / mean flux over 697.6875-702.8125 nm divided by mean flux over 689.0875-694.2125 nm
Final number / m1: 1.0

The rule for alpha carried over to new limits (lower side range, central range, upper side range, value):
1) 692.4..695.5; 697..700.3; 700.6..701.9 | 0.015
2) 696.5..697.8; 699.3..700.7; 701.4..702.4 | -0.031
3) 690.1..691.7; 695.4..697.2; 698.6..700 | 0.057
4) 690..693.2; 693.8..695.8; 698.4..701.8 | 0.025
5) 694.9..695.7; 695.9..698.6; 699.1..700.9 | 0.013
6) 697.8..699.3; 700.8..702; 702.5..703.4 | -0.048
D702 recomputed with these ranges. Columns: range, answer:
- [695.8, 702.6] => 12.4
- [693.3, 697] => 12.5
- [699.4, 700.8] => 13.8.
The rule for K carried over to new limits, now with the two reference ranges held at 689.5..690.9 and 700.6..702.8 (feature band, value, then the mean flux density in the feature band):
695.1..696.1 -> 0.03 nm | 13.3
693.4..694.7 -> 0.01 nm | 13.6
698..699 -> -0.01 nm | 14.1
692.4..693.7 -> 0.04 nm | 13.3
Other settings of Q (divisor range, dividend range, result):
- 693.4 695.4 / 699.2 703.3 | 1.06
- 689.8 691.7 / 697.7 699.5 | 1.02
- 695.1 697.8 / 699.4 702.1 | 1.09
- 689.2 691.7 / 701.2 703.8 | 1.03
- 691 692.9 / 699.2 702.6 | 1.07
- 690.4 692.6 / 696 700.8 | 1.01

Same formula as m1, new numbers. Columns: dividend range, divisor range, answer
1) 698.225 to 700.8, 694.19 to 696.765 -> 1.05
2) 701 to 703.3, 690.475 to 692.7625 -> 1.01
